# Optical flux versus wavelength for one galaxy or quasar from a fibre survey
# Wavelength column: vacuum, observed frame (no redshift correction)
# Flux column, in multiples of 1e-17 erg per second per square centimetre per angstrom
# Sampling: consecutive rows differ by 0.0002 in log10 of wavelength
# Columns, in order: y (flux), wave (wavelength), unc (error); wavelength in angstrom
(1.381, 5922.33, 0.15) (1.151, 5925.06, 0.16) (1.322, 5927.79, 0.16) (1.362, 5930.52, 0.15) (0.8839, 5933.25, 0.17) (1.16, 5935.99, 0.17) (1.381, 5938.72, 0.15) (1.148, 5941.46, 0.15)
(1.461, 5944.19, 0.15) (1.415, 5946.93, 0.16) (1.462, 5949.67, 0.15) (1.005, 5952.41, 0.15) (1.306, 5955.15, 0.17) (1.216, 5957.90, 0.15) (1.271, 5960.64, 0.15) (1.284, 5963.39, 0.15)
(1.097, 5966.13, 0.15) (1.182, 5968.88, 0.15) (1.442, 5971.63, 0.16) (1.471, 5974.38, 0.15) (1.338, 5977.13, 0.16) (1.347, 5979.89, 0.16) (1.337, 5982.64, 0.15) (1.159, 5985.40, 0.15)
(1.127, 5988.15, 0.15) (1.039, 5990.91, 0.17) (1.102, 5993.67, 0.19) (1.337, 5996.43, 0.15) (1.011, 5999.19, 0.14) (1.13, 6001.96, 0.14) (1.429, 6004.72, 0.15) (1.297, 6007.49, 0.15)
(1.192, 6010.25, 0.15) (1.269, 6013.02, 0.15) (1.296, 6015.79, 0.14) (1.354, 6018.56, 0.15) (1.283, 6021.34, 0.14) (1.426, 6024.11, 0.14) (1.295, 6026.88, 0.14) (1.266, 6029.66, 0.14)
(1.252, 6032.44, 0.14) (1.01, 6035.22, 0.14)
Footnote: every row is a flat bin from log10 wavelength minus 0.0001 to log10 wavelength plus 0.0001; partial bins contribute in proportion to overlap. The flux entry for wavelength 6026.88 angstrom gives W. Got 1.295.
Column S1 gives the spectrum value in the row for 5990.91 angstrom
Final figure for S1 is 1.039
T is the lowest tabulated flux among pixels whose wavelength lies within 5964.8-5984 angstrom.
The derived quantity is 1.097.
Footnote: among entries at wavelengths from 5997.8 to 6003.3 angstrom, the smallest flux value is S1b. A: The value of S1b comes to 1.011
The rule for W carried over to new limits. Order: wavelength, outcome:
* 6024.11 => 1.426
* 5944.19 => 1.461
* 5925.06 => 1.151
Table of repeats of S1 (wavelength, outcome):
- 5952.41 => 1.005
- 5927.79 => 1.322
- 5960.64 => 1.271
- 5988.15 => 1.127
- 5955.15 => 1.306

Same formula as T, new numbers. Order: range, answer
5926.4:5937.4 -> 0.8839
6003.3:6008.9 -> 1.297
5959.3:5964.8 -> 1.271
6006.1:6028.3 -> 1.192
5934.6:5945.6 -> 1.148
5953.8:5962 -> 1.216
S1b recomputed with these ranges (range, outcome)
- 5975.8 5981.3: 1.338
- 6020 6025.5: 1.283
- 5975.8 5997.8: 1.039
